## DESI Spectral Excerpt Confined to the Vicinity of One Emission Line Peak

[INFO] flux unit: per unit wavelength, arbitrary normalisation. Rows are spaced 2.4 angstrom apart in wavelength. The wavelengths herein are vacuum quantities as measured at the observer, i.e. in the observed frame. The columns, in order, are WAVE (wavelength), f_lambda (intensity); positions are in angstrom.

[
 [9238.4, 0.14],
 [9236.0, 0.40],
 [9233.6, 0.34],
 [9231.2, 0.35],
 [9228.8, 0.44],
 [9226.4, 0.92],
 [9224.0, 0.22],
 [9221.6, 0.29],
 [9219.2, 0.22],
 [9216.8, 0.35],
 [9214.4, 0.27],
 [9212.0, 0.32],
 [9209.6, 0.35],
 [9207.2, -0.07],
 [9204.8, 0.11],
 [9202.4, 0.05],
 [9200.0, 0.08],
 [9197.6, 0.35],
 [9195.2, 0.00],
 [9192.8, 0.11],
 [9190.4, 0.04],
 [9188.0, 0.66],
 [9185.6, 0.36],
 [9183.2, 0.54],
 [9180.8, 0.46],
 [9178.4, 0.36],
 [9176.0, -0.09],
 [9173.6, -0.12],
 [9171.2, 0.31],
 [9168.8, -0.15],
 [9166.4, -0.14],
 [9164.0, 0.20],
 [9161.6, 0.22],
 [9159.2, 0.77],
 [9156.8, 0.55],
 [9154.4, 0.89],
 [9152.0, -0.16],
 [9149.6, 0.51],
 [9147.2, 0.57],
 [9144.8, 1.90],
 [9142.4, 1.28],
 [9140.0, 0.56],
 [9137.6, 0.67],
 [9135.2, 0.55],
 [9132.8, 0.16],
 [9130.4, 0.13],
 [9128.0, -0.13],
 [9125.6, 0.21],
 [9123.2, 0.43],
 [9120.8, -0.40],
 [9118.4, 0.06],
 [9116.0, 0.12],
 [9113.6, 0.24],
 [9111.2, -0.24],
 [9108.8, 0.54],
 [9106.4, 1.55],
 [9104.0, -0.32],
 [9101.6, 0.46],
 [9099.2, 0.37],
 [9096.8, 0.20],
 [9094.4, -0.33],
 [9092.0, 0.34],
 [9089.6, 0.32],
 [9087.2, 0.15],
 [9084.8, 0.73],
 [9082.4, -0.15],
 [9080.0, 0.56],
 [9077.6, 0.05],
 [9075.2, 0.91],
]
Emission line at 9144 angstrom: Hbeta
